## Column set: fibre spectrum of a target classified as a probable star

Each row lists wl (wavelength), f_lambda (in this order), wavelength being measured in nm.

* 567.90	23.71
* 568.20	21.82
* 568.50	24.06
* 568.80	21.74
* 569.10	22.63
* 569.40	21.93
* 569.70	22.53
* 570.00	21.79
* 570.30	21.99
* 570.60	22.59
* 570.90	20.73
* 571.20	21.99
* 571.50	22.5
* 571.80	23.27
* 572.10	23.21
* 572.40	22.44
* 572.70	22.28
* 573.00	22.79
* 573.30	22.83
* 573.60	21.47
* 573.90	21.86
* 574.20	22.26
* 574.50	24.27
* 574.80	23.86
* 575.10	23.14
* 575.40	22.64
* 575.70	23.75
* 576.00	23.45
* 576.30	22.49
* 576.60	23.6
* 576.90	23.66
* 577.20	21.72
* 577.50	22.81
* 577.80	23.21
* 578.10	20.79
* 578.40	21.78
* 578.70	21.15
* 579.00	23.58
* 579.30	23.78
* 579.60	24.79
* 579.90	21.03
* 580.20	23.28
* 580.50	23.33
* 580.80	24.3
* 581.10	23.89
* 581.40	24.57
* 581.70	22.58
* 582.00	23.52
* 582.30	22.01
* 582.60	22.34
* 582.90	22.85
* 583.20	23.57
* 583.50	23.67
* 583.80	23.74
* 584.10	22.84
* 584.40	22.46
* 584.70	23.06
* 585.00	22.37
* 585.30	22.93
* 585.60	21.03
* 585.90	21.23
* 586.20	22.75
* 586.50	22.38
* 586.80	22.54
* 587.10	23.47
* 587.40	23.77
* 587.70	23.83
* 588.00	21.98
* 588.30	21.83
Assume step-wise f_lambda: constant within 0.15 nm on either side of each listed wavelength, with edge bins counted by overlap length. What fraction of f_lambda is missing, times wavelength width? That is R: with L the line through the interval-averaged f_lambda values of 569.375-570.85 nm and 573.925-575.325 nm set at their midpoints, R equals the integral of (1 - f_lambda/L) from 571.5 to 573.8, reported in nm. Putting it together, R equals 0.01 nm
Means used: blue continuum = 22.1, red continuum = 23.2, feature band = 22.6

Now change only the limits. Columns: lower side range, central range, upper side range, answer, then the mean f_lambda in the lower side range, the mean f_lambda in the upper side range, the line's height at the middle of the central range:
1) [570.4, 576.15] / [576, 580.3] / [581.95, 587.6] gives 0.002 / 22.7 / 22.8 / 22.7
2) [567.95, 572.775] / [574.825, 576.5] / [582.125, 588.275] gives -0.050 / 22.4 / 22.7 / 22.5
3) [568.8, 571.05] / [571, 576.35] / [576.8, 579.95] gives -0.125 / 22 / 22.6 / 22.3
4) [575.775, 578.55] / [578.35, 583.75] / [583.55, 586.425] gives -0.135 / 22.6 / 22.5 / 22.6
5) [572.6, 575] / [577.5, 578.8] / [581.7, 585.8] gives 0.049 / 22.7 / 22.8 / 22.7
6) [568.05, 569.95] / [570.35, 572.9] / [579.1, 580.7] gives 0.029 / 22.4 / 23.3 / 22.6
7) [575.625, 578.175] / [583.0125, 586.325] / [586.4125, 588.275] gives 0.032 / 22.9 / 22.9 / 22.9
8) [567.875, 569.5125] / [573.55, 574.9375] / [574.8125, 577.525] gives 0.008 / 22.6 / 23.1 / 23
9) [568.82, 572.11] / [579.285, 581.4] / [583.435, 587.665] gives -0.092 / 22.2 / 22.7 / 22.6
